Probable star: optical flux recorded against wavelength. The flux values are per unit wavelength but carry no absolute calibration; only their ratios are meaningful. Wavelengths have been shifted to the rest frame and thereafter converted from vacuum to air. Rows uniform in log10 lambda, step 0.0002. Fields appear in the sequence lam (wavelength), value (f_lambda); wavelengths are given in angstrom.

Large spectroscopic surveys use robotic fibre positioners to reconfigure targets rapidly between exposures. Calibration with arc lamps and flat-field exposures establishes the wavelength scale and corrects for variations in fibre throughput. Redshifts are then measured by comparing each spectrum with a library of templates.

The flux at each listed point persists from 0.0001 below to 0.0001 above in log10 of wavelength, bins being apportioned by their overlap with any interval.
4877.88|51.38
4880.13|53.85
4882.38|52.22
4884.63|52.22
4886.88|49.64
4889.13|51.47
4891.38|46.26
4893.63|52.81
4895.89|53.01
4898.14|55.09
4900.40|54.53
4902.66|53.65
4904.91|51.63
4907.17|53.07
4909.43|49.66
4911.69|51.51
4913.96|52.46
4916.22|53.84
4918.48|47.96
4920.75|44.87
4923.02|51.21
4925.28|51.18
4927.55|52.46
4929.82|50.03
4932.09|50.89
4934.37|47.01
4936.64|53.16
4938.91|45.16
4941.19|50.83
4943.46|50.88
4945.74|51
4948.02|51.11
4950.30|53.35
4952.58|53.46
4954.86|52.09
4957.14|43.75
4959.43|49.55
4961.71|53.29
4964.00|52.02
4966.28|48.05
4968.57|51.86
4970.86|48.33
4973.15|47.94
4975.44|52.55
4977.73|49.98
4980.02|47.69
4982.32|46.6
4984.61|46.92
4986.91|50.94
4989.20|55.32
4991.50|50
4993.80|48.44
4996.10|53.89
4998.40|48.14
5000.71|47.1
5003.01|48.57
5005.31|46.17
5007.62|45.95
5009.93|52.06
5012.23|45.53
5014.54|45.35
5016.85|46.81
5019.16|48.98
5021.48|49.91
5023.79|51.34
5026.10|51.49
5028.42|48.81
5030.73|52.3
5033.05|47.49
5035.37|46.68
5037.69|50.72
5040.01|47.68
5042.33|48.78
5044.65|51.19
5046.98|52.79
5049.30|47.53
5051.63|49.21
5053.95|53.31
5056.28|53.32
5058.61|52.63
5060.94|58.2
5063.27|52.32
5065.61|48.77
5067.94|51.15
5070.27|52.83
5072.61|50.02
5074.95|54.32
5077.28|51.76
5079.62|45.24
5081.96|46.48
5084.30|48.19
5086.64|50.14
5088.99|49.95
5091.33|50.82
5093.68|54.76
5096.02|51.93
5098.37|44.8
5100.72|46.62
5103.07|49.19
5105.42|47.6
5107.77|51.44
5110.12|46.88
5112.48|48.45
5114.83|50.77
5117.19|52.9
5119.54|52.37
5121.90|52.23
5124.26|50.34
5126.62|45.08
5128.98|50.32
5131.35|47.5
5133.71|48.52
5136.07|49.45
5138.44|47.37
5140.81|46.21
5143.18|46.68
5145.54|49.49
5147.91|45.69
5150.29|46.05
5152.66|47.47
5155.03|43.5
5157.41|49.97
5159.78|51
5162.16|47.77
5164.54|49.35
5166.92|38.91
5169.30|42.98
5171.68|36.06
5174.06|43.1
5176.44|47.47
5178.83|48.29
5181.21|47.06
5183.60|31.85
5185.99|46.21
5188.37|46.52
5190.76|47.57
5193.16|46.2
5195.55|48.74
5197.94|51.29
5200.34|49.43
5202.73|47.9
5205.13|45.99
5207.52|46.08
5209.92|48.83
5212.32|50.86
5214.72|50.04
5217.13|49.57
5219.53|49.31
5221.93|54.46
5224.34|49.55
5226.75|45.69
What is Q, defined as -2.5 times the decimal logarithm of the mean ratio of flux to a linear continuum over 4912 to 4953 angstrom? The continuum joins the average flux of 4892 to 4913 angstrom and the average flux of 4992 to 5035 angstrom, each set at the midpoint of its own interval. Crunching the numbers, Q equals 0.02 mag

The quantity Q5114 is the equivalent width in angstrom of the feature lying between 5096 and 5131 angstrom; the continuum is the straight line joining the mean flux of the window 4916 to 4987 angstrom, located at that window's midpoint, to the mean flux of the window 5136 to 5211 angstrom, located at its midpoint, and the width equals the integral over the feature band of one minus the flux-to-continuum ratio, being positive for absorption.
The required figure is -1.5 angstrom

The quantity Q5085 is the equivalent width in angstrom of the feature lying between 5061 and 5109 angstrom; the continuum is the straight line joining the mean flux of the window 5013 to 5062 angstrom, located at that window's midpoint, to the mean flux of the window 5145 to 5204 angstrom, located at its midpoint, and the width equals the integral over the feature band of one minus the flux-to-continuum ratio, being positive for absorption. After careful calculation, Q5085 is -1.4 angstrom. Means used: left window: 50.2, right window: 46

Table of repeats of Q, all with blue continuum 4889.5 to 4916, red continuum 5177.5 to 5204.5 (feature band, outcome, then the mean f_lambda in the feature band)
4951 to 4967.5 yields 0.014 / 50.4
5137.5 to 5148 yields 0.004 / 47.2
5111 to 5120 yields -0.065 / 50.9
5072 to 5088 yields -0.017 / 49.4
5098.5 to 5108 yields 0.004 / 48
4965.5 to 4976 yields 0.026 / 49.6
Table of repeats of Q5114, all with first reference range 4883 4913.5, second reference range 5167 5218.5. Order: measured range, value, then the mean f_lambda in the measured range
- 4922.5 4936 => 0.2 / 50.5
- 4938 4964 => 0.2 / 50.5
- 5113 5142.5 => -1.2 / 49.3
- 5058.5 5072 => -1.1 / 52.5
